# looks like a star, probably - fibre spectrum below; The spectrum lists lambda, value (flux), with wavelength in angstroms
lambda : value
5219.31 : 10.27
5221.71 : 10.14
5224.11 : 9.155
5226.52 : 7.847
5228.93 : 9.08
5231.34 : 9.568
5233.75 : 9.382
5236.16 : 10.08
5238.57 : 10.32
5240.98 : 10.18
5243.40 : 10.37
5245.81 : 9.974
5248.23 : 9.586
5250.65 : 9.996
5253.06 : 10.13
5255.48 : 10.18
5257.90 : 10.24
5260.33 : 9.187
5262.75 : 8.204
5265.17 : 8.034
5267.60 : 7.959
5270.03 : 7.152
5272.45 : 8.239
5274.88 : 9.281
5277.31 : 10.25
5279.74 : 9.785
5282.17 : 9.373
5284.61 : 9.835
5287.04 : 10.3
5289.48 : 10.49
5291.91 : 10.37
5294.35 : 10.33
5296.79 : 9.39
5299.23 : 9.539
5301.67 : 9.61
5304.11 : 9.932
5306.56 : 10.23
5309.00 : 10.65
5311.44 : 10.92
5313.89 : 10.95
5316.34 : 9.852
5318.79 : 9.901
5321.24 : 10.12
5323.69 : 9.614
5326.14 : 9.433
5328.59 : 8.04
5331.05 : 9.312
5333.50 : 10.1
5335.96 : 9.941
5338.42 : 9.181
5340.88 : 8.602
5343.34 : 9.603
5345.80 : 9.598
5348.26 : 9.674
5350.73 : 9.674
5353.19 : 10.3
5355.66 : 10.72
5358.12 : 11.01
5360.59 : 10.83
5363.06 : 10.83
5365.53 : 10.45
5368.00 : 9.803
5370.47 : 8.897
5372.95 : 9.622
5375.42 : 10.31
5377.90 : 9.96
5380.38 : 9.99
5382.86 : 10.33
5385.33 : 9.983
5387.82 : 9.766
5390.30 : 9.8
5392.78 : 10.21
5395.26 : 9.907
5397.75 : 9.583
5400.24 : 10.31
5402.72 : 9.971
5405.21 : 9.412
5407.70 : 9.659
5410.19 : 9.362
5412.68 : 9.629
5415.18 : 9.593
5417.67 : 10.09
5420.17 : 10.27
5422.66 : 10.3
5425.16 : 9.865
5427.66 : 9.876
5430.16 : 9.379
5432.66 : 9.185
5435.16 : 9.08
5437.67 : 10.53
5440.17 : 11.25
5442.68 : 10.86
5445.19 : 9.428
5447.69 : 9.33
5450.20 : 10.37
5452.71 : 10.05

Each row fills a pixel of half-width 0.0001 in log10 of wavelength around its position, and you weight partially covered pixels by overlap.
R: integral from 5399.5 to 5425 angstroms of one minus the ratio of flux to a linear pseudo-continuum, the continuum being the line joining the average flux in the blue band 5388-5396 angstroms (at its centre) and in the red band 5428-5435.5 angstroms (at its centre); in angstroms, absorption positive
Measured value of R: -0.59 angstroms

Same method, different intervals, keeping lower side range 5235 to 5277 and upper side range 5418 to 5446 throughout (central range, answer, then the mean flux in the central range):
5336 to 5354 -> 0.32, 9.53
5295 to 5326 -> -1.52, 10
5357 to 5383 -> -1.03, 10.2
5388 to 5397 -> -0.05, 9.93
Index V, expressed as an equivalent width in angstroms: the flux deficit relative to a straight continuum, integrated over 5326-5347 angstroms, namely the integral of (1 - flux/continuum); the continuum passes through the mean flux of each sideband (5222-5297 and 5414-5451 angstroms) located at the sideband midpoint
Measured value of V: 0.86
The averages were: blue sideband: 9.5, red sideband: 9.96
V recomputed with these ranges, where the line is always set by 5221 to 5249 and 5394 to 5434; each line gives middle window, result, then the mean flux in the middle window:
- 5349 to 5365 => -1.3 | 10.5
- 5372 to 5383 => -0.3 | 10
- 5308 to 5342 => -0.2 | 9.75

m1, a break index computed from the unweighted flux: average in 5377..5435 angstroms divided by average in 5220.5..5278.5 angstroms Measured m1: 1.1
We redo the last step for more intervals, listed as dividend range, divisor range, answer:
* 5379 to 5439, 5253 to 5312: 1.03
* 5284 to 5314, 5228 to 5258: 1.03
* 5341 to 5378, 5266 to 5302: 1.06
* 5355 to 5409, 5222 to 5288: 1.07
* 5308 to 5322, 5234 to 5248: 1.03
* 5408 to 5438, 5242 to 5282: 1.05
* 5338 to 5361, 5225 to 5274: 1.07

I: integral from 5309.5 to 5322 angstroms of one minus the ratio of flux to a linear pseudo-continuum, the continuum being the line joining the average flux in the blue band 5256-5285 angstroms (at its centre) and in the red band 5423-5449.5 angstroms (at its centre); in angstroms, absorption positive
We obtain -1.6 angstroms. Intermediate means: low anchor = 8.96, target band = 10.4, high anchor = 9.9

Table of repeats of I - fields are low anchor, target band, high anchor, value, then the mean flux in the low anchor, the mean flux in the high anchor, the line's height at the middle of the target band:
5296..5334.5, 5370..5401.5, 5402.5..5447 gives -0.2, 9.85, 9.87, 9.86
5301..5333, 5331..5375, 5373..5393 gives 0.2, 9.9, 10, 9.96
